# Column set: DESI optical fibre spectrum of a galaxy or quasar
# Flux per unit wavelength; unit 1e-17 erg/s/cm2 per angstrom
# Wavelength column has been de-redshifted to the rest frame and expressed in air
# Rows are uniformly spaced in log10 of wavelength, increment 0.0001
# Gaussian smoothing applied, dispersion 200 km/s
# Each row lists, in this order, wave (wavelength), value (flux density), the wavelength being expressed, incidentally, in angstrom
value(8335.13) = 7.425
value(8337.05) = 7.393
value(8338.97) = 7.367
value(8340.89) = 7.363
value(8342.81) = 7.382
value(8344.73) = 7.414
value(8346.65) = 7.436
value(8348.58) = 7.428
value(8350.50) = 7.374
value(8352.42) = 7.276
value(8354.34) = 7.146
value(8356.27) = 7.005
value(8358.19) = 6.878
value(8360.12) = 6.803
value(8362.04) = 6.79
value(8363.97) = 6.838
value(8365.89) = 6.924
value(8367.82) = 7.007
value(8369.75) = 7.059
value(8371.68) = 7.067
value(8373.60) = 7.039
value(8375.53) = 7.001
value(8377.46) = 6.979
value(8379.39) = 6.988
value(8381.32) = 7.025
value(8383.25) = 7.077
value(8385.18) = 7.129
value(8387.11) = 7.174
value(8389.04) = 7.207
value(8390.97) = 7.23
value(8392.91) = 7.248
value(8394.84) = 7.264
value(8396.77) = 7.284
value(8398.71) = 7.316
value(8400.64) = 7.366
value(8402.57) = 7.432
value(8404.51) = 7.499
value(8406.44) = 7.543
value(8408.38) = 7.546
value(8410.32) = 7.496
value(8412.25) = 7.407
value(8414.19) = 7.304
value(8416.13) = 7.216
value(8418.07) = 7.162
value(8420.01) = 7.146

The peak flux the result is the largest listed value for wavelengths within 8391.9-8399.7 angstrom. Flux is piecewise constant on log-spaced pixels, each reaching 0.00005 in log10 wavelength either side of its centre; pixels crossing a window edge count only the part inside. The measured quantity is 7.316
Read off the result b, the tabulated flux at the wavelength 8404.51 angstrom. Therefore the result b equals 7.499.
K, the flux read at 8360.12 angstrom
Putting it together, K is 6.803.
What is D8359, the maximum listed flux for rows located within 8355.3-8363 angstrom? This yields 7.005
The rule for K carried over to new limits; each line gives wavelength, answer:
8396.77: 7.284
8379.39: 6.988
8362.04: 6.79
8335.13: 7.425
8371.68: 7.067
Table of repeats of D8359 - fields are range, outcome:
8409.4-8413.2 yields 7.496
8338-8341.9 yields 7.367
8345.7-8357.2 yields 7.436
